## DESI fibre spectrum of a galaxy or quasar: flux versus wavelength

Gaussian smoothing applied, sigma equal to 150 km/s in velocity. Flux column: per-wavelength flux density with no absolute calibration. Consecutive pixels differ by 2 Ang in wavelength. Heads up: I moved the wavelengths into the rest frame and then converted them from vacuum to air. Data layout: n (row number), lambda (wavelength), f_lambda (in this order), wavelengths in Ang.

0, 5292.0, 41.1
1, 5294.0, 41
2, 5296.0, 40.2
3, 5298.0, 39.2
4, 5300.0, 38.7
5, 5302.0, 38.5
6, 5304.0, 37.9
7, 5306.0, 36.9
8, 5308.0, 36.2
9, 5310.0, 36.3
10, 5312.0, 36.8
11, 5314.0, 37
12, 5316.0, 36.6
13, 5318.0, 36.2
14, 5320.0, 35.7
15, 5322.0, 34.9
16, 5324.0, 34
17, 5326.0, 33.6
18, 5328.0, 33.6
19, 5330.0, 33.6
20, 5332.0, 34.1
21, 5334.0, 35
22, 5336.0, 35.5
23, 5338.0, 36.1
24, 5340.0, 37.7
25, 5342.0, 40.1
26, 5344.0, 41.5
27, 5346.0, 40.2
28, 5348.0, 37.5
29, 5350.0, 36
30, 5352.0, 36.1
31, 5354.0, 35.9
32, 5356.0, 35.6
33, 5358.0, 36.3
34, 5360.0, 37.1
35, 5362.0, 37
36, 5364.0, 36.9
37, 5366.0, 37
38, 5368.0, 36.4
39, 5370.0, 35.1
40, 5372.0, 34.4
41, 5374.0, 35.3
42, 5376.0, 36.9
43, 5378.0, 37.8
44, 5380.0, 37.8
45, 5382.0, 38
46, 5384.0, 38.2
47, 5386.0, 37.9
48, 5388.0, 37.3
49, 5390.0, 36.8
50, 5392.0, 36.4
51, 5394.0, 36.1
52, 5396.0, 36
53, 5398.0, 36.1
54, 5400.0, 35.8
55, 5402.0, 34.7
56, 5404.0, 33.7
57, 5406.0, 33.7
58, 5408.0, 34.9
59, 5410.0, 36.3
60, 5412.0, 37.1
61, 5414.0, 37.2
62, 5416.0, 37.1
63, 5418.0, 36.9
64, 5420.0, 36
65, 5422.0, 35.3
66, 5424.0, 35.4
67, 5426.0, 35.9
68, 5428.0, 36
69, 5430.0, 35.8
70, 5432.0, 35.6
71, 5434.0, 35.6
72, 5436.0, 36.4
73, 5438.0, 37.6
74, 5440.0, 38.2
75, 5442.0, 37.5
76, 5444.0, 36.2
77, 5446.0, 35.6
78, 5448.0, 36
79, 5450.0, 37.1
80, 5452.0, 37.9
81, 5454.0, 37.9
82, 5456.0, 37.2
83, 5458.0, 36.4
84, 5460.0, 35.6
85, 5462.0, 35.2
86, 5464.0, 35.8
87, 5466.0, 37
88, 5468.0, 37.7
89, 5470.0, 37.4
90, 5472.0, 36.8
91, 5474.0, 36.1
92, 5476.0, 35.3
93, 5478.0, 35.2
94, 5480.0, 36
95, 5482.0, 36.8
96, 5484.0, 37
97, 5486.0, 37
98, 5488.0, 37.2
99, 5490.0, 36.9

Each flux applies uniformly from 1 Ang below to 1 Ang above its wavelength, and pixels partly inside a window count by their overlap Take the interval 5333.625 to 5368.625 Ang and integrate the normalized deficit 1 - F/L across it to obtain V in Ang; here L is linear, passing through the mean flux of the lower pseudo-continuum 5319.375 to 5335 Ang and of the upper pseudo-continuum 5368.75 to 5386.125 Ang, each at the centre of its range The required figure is -1.7 Ang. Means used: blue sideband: 34.3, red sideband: 36.8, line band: 37.2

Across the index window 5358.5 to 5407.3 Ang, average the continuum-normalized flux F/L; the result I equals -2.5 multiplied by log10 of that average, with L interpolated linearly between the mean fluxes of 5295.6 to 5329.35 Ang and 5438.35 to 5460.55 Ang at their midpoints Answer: 0.011 mag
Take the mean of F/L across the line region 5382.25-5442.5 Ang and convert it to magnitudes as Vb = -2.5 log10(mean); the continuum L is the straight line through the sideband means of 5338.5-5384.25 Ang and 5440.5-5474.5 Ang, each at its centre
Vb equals 0.02 mag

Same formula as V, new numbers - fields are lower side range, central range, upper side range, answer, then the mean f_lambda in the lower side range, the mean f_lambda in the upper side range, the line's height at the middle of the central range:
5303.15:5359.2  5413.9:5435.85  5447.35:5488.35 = 0.3 Ang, 36.3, 36.6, 36.5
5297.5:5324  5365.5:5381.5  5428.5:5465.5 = 0.1 Ang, 36.8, 36.5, 36.7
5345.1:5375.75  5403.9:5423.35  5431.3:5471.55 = 0.4 Ang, 36.5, 36.7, 36.6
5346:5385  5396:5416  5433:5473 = 0.6 Ang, 36.7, 36.8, 36.7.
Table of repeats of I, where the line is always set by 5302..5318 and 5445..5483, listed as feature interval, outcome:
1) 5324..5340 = 0.07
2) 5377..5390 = -0.03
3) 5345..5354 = -0.01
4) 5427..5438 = 0.02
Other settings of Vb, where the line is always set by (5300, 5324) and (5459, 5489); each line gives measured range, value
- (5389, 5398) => 0.01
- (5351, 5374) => 0.01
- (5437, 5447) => -0.02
